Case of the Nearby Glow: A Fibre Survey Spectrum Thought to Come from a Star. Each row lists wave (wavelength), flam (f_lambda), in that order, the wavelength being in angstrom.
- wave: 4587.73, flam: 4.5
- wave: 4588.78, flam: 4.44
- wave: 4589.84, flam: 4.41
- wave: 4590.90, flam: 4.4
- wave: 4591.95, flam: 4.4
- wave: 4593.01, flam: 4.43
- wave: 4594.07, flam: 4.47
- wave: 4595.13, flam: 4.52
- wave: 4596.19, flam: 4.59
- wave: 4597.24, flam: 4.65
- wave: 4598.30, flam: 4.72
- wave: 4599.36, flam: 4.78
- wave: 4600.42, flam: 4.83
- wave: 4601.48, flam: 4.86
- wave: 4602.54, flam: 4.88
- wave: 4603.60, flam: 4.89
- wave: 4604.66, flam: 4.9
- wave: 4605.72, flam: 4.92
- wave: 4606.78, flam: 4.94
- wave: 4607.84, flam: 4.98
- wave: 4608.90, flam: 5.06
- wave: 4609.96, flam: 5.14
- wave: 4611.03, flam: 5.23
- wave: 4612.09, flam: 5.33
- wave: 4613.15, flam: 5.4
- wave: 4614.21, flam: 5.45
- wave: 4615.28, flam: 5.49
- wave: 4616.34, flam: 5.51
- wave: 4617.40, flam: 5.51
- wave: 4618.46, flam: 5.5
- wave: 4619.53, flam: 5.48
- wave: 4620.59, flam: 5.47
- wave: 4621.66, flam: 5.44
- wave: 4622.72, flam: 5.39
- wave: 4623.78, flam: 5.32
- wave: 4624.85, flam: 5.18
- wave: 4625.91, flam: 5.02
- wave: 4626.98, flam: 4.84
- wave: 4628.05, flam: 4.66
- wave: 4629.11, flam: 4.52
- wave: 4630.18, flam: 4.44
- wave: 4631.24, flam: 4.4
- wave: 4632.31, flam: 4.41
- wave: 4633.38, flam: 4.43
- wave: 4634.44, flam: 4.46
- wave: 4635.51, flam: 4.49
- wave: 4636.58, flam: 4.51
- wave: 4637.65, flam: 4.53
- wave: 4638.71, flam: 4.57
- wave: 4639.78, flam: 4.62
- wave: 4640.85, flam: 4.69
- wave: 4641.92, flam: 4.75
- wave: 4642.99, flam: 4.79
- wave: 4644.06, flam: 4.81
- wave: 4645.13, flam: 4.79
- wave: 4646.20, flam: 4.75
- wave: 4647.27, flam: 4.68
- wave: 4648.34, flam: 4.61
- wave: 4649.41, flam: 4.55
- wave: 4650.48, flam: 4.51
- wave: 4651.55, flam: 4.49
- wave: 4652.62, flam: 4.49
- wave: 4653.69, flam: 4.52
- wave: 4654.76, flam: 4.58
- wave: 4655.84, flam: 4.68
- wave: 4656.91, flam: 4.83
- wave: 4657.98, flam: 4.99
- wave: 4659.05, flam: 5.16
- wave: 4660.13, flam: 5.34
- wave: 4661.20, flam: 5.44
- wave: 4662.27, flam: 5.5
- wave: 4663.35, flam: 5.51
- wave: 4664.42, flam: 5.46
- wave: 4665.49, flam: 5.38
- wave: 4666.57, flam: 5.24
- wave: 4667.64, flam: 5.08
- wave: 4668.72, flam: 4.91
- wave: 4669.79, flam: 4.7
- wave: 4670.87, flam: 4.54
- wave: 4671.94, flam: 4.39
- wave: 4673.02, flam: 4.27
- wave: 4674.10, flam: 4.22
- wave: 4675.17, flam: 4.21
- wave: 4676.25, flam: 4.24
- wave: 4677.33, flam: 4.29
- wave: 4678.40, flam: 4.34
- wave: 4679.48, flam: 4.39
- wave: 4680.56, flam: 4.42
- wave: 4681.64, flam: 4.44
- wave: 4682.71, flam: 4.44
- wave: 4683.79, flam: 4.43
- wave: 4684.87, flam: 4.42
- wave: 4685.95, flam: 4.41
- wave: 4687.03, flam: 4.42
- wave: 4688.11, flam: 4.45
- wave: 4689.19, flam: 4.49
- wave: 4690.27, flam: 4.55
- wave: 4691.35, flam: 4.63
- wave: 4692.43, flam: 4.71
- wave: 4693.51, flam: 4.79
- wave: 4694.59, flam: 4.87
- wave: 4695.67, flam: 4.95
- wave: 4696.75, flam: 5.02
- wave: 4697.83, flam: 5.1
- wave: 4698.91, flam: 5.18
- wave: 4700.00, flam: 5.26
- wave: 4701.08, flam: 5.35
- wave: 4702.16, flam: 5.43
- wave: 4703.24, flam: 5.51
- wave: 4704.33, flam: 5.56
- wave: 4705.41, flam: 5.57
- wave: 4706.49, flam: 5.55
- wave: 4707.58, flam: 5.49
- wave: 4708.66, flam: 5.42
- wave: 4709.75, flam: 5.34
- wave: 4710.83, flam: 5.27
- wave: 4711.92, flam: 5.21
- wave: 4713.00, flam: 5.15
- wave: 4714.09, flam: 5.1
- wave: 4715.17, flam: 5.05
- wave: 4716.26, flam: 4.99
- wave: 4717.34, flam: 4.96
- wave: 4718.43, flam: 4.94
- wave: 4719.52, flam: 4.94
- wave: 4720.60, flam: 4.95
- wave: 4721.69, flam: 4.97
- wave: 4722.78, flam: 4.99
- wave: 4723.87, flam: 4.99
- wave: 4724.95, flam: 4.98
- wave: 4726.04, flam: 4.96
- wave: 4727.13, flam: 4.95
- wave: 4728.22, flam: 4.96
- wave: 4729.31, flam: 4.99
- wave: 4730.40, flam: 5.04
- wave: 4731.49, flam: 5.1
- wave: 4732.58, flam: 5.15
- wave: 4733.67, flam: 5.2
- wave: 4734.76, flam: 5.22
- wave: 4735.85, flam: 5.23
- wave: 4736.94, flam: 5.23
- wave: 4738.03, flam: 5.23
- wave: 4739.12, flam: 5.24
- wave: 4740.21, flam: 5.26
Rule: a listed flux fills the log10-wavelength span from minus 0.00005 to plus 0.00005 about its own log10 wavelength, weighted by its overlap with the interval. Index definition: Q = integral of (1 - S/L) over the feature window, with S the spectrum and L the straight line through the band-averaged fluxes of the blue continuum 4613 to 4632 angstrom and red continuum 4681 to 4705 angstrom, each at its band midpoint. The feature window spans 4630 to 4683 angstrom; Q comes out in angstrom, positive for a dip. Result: 3.3 angstrom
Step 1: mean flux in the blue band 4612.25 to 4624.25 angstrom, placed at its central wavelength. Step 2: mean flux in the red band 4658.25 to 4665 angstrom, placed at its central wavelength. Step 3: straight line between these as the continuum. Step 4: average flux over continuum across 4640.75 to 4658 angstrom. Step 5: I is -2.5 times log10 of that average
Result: 0.16 mag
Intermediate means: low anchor 5.45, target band 4.67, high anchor 5.39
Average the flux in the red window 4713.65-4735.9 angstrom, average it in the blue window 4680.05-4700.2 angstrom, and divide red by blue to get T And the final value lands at 1.1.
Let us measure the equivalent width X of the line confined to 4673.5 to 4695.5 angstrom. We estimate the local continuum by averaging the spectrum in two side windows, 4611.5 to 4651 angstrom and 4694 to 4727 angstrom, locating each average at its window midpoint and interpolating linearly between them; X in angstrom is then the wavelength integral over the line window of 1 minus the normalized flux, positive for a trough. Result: 2.7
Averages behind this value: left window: 4.9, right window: 5.17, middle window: 4.47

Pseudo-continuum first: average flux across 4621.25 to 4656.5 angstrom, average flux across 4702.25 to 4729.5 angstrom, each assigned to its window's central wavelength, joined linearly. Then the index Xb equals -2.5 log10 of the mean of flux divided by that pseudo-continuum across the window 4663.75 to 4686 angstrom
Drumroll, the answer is 0.07 mag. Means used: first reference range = 4.69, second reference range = 5.16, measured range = 4.59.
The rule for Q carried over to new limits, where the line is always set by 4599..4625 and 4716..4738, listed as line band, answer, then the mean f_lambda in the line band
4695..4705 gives -0.4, 5.26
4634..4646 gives 1.2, 4.64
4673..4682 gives 1.4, 4.31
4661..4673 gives 0.2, 5.06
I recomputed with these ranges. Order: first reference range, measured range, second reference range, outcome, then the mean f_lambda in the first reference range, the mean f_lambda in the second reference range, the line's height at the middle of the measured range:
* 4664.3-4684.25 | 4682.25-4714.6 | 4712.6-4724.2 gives -0.04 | 4.58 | 5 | 4.81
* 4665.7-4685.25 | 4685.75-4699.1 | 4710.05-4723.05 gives 0.00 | 4.51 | 5.05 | 4.73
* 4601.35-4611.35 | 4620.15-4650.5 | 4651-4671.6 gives 0.05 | 4.98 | 4.99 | 4.98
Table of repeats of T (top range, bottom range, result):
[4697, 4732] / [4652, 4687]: 1.09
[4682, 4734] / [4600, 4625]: 0.96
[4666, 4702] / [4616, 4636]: 0.94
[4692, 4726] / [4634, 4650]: 1.11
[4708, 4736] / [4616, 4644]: 1.04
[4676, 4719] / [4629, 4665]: 1.03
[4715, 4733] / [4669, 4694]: 1.12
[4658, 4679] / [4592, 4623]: 0.96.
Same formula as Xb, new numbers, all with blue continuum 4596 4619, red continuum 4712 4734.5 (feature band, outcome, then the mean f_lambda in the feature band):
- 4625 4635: 0.11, 4.6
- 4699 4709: -0.09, 5.45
